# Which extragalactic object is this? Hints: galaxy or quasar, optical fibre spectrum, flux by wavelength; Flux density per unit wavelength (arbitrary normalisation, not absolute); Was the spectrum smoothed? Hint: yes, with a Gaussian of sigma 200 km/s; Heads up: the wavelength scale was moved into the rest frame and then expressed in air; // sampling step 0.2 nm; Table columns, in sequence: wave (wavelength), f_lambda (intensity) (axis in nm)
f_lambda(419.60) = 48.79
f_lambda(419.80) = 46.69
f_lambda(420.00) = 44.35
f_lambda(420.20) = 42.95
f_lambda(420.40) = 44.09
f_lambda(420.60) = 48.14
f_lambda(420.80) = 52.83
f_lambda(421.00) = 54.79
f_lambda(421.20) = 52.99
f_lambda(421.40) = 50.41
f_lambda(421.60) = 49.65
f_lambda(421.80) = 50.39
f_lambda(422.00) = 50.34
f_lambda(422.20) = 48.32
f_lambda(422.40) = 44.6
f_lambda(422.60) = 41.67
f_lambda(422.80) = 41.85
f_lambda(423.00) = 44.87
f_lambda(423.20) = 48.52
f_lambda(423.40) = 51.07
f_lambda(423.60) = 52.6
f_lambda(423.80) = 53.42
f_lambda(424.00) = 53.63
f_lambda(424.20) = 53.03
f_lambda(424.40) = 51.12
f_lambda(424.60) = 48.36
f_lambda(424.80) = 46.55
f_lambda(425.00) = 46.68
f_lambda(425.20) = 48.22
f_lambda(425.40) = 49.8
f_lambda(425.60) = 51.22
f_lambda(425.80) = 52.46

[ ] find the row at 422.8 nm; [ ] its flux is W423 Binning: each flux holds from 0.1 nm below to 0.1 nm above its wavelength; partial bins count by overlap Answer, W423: 41.85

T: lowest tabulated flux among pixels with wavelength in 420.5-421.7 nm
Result 48.14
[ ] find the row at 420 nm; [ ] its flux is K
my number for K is 44.35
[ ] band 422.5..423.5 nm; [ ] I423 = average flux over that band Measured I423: 45.6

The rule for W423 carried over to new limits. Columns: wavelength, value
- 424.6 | 48.36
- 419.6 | 48.79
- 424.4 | 51.12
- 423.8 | 53.42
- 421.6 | 49.65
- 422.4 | 44.6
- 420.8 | 52.83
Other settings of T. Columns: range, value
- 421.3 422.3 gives 48.32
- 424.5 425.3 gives 46.55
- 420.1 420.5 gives 42.95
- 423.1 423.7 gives 48.52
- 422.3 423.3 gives 41.67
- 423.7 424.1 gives 53.42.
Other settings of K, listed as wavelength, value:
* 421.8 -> 50.39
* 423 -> 44.87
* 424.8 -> 46.55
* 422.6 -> 41.67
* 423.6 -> 52.6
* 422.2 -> 48.32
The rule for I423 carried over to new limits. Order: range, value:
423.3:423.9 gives 52.4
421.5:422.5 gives 48.7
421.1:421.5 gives 51.7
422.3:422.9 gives 42.7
